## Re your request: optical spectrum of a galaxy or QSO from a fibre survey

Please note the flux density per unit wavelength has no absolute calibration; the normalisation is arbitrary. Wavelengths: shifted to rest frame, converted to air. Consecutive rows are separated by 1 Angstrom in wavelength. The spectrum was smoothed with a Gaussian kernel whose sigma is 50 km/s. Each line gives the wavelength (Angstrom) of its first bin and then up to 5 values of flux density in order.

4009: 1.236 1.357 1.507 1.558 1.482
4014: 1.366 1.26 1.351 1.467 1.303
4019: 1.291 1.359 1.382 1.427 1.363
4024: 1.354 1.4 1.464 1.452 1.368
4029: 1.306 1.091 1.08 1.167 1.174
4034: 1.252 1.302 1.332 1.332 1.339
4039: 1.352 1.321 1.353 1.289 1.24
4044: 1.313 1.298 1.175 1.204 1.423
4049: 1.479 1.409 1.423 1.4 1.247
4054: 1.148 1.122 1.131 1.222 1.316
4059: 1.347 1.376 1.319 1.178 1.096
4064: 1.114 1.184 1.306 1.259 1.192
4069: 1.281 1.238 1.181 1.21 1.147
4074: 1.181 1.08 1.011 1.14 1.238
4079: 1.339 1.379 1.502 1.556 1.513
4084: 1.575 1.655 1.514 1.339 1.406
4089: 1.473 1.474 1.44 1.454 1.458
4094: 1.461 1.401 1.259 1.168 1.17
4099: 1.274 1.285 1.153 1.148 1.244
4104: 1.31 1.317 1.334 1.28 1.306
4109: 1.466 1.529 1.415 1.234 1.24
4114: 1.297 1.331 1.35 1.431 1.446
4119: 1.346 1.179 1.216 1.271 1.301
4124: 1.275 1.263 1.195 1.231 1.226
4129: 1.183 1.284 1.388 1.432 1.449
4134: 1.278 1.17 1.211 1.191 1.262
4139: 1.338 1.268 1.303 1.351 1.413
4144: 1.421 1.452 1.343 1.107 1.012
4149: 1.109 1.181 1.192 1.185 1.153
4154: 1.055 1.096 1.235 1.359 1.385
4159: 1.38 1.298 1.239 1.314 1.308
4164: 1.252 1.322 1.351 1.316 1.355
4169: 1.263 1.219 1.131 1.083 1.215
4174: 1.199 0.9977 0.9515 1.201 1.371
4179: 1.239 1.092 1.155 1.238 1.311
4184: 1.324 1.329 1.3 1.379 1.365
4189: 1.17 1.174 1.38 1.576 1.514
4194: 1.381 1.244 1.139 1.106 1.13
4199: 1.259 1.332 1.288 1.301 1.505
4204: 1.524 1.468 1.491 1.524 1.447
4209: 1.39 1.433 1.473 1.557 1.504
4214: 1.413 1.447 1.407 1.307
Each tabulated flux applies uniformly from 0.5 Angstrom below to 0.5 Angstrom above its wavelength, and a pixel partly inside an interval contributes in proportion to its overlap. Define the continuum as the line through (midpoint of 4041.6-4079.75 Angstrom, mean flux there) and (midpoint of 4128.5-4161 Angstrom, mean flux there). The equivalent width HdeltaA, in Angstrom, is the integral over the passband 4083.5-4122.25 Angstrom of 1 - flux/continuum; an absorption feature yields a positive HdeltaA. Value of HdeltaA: -2.97 Angstrom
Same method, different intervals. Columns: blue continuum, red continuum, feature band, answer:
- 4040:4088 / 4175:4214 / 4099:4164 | 1.5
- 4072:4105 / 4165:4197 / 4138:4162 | 0.5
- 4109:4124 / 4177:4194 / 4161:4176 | 1.0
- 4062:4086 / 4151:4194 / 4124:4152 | 0.0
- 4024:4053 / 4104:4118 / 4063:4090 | 0.5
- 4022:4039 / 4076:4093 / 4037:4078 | 3.3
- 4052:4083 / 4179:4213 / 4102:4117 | -0.6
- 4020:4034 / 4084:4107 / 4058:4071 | 0.9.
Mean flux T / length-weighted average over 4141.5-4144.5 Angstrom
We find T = 1.4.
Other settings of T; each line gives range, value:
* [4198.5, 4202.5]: 1.29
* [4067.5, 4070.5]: 1.24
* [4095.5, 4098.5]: 1.2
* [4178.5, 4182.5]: 1.18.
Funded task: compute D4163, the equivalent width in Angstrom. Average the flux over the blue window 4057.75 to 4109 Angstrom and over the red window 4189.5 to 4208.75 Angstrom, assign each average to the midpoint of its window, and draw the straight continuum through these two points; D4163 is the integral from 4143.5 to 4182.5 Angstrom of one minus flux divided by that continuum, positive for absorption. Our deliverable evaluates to 3.4 Angstrom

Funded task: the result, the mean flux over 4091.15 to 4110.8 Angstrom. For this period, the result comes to 1.32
